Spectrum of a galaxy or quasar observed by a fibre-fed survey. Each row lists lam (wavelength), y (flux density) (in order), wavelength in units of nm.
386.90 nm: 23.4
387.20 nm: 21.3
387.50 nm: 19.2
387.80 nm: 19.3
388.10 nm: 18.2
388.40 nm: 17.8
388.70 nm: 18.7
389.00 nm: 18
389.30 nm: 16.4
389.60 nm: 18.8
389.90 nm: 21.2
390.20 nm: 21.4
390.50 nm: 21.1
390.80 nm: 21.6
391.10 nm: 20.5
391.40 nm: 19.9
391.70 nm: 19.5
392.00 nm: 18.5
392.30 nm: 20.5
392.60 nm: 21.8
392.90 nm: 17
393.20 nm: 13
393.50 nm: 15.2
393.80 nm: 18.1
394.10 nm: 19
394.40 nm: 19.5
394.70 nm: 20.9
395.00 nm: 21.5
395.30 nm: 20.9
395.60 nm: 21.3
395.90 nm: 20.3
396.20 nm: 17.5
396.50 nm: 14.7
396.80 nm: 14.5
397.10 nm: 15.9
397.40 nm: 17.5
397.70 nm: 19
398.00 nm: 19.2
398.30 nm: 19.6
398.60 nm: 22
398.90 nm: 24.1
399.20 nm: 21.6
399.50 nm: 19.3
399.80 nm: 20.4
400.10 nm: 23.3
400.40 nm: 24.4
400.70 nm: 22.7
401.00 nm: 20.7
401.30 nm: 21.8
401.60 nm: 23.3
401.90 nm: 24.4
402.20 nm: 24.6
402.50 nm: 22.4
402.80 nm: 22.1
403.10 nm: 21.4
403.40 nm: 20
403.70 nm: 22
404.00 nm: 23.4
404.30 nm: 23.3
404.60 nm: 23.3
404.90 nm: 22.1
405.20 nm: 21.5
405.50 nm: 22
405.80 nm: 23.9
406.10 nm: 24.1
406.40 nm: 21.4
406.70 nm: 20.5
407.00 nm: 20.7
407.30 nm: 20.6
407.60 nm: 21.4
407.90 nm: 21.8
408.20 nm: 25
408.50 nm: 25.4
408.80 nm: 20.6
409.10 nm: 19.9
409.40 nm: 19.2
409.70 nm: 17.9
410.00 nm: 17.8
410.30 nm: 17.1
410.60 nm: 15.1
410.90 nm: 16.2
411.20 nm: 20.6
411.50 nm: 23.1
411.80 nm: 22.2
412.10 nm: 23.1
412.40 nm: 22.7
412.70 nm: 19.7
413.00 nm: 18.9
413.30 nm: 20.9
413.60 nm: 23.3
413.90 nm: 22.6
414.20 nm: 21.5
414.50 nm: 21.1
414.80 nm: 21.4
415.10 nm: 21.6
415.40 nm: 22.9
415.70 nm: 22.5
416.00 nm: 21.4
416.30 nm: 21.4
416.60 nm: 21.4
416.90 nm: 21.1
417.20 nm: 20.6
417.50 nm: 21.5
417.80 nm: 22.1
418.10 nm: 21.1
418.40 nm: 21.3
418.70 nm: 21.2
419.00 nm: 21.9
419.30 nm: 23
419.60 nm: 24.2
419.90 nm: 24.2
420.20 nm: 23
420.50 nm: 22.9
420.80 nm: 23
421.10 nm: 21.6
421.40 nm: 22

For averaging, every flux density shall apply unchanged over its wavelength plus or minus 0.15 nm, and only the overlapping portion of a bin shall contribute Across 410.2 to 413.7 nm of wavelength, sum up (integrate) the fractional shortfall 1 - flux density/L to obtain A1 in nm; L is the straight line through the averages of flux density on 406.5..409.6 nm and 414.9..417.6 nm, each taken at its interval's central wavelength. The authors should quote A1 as 0.21 nm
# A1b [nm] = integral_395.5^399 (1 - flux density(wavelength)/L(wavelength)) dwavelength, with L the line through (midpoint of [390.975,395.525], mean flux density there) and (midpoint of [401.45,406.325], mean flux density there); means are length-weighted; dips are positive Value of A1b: 0.30 nm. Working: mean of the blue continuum 19.1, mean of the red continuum 22.7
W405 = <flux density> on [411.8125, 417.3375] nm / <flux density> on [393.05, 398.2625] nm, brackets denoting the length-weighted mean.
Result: 1.19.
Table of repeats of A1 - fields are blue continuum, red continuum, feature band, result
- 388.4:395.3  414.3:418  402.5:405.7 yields -0.28 nm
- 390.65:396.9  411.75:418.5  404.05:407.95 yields -0.32 nm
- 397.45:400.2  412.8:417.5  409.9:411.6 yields 0.25 nm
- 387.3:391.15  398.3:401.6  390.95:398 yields 0.71 nm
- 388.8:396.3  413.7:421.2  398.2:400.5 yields -0.20 nm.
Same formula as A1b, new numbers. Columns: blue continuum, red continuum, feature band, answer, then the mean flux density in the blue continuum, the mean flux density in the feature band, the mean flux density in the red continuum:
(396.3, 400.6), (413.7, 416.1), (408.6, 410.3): 0.17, 19.7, 19.1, 21.9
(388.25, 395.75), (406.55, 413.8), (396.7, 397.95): 0.17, 19.3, 17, 20.6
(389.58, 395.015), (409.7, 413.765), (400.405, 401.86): -0.21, 19.4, 22.5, 20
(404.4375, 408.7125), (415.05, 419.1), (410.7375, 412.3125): 0.07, 22.4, 21.1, 21.6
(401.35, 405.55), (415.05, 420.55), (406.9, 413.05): 0.52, 22.6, 20.5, 22.1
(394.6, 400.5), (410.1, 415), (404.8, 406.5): -0.19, 19.8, 22.5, 20.6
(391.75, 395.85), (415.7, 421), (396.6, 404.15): -0.48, 19.1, 21.1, 22.1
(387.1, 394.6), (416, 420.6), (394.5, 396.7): 0.01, 19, 19.5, 22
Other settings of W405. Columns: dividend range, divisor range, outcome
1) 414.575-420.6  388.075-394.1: 1.17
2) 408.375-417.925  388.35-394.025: 1.10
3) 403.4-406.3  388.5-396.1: 1.17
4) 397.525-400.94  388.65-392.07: 1.09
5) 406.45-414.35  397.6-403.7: 0.95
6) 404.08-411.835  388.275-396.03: 1.09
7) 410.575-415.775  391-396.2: 1.10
